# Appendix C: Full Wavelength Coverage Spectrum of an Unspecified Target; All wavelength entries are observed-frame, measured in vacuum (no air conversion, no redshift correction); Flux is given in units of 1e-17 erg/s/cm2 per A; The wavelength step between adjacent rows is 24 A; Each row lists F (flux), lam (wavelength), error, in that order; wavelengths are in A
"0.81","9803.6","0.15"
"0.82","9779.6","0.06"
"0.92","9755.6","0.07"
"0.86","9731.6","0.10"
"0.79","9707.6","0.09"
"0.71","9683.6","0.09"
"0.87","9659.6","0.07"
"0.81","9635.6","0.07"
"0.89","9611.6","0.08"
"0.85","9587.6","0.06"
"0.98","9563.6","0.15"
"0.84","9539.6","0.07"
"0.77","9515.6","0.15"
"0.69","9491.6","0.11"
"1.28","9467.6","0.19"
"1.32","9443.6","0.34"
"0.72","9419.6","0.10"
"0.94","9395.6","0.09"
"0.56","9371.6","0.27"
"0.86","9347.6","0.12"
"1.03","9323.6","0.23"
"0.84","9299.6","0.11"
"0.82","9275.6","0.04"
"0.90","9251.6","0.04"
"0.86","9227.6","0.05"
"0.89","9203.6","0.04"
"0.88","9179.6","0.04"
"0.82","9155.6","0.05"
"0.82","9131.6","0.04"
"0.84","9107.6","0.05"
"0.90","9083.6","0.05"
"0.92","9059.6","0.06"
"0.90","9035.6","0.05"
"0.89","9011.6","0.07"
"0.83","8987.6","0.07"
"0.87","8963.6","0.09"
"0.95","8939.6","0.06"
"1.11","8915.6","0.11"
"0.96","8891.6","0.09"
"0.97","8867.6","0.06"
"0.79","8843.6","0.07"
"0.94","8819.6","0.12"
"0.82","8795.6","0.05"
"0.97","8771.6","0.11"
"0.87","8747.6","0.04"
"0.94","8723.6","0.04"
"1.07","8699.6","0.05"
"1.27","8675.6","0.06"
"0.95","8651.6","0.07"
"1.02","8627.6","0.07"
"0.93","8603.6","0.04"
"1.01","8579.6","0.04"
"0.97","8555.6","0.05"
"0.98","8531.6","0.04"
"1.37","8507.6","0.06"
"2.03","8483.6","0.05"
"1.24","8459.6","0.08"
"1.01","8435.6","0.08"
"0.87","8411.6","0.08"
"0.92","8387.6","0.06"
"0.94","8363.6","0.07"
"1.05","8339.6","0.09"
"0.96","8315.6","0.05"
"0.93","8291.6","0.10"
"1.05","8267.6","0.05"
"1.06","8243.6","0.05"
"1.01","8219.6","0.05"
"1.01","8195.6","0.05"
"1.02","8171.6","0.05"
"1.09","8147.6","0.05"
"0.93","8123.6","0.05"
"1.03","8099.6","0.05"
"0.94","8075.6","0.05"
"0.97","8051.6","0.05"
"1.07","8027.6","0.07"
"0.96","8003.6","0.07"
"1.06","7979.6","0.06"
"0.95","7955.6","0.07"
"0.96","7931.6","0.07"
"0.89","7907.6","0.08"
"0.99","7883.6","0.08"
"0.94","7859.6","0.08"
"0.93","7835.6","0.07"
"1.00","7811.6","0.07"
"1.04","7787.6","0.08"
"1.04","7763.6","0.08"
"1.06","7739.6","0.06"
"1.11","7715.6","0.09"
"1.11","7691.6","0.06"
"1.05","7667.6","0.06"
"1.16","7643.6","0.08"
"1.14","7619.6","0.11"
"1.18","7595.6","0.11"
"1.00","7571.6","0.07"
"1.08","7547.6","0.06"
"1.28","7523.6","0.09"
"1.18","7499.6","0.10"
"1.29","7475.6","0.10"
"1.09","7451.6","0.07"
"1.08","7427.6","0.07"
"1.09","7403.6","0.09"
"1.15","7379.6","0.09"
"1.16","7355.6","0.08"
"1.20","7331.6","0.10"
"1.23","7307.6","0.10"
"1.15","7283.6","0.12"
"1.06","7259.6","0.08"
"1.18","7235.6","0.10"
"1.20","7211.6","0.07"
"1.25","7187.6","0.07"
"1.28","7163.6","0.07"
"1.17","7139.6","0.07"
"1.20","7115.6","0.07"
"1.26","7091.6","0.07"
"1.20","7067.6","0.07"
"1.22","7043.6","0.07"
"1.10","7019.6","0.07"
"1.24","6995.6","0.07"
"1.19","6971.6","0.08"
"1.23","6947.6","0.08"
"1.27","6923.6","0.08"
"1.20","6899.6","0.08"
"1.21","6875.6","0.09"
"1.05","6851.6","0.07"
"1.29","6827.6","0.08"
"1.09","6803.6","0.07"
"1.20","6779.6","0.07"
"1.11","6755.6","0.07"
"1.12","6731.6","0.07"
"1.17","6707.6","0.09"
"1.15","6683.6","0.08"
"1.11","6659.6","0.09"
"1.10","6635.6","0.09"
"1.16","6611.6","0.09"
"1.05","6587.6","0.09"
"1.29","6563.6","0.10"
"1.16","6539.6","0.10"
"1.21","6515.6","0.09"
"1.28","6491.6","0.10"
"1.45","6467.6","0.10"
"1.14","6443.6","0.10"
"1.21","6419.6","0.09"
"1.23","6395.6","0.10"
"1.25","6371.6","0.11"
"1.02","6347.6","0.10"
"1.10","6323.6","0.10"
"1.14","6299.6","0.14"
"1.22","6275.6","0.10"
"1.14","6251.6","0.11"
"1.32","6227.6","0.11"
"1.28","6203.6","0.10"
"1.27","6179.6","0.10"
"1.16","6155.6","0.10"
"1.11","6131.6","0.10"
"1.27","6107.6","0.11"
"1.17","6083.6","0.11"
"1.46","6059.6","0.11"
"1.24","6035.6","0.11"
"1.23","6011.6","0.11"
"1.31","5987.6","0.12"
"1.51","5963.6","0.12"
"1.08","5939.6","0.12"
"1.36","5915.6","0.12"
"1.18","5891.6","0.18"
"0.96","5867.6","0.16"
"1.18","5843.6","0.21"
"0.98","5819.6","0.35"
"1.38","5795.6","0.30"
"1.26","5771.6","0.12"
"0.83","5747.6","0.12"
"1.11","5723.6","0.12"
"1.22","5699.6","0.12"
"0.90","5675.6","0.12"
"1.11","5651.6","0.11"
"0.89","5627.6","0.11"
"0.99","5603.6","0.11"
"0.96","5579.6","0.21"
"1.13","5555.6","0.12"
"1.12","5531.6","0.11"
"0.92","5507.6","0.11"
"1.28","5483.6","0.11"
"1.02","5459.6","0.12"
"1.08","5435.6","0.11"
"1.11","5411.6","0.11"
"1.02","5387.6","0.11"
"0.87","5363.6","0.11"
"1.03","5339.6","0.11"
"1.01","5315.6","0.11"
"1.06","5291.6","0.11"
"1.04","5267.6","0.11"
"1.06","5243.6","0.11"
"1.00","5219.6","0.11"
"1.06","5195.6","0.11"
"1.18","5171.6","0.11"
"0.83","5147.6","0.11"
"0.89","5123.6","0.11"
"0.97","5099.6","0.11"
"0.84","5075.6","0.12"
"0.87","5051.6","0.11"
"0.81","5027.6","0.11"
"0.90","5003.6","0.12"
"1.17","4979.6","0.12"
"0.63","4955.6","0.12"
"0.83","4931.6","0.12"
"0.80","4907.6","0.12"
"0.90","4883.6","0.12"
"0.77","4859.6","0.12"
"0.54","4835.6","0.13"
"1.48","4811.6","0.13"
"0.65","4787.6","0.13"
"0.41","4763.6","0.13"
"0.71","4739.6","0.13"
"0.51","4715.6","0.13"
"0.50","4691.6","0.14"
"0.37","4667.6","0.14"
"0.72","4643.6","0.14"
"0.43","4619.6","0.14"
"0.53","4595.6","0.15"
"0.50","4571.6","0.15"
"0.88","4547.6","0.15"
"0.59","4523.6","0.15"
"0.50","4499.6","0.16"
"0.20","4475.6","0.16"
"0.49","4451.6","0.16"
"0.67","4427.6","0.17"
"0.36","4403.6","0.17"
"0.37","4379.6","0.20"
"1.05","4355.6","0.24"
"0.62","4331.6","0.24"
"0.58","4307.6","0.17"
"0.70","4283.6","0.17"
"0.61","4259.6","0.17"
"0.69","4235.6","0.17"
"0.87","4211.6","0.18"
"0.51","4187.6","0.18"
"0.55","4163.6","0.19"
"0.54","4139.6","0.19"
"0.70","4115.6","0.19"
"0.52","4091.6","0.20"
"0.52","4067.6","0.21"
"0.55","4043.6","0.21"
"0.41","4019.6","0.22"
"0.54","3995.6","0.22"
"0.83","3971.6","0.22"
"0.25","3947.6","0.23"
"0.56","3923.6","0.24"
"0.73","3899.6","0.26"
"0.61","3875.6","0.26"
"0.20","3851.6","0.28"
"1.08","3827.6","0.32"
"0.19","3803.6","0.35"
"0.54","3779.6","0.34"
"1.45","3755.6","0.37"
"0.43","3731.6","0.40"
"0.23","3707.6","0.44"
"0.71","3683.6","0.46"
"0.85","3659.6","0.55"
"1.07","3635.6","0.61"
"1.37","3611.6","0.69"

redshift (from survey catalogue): 0.29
